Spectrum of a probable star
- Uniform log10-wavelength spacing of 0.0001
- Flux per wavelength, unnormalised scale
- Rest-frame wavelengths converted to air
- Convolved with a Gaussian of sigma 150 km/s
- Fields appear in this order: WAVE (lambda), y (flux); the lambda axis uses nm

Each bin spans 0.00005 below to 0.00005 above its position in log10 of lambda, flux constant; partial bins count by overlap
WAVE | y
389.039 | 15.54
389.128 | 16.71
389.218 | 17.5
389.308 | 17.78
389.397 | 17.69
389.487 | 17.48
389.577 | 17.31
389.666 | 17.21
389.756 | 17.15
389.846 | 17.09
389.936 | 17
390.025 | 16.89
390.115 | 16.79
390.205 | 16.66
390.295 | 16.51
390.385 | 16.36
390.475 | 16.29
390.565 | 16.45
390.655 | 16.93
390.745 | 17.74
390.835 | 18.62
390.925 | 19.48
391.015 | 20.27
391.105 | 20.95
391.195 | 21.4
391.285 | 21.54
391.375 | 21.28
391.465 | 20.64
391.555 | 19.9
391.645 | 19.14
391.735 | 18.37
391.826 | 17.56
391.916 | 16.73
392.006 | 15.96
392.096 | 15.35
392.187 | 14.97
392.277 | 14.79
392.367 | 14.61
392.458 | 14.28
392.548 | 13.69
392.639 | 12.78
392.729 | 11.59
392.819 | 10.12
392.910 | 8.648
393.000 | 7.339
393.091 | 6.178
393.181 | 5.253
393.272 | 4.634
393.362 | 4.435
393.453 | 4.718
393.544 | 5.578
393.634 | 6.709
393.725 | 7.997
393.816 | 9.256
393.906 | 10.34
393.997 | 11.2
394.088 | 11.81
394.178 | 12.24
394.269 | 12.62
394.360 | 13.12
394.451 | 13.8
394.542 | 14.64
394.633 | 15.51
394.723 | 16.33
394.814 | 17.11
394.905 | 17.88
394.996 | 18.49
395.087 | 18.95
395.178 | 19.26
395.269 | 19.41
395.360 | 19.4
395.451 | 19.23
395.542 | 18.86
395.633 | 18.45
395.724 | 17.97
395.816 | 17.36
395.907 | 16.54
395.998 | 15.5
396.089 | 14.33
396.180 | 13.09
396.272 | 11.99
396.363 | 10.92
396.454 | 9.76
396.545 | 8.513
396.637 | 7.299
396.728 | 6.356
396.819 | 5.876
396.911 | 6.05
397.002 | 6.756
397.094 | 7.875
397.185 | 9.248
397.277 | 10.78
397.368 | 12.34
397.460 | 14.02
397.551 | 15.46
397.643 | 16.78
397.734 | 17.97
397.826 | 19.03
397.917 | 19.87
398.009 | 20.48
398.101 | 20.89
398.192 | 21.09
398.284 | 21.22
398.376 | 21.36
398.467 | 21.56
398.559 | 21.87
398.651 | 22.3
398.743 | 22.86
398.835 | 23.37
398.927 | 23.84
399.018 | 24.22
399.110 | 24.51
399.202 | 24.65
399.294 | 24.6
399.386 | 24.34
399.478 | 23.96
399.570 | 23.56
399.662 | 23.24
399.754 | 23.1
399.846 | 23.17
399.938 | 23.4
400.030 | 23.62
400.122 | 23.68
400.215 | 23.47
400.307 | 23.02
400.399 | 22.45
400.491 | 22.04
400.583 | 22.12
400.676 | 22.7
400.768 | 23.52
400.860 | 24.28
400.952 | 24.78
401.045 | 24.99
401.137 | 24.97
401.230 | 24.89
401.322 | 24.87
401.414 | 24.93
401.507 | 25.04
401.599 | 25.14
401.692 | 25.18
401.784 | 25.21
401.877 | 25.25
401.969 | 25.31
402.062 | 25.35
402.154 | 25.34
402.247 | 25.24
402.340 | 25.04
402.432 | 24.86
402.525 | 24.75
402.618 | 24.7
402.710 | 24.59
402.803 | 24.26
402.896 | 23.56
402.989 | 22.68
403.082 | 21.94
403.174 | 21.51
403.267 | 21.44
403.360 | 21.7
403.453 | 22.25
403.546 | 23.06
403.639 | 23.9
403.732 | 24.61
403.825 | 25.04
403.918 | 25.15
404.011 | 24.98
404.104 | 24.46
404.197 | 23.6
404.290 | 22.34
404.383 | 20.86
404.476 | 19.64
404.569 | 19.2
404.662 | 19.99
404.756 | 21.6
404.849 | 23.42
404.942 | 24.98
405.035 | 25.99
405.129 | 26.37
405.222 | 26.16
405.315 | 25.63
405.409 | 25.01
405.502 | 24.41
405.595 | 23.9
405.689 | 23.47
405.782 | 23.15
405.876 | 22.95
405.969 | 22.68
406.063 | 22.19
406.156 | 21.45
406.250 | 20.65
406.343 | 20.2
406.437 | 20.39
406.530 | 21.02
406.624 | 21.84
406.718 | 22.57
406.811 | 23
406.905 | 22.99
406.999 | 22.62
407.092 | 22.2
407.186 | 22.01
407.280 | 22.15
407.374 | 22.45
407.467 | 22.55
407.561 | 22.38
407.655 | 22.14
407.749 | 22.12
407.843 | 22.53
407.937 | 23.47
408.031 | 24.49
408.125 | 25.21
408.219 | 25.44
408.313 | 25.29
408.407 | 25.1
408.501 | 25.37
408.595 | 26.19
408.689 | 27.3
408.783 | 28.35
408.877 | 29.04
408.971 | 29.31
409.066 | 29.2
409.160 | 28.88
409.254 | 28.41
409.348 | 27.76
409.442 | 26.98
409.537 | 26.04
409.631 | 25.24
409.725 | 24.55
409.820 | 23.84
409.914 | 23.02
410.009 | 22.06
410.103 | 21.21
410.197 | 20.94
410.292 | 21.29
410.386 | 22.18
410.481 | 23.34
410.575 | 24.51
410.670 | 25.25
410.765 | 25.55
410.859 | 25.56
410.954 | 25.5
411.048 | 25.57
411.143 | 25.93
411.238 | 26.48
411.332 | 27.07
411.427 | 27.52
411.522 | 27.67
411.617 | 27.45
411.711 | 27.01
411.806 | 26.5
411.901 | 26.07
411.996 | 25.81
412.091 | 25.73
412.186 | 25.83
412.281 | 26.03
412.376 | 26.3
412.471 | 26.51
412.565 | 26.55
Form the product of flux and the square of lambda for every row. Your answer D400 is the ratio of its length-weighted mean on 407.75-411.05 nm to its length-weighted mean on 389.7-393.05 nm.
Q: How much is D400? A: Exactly 1.67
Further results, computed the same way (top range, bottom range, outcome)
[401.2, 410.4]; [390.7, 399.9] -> 1.59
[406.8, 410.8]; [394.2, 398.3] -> 1.76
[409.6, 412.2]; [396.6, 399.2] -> 1.58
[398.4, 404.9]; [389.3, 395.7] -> 1.64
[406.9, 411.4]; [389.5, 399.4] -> 1.71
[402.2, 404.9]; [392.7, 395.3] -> 2.10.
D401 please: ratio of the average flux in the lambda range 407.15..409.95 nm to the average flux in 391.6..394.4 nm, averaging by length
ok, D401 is 2.2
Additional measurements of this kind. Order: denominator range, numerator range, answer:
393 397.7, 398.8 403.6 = 1.95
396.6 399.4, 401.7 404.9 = 1.35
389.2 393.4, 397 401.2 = 1.34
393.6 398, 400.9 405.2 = 1.74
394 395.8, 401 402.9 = 1.52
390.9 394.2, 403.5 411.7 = 1.82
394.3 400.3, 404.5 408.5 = 1.30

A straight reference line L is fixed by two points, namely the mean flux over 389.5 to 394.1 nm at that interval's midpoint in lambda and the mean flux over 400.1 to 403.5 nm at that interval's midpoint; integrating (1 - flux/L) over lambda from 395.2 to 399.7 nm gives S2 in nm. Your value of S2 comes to 0.63 nm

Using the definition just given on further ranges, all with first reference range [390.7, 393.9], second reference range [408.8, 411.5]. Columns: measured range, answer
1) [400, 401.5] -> -0.35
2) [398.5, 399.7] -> -0.36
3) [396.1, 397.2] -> 0.51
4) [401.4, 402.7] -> -0.32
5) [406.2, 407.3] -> 0.07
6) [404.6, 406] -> -0.10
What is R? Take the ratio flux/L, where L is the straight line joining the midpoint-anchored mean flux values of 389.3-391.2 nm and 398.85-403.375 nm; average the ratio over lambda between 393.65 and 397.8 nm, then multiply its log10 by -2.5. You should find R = 0.47 mag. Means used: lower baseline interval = 17.7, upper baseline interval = 24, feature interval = 13.5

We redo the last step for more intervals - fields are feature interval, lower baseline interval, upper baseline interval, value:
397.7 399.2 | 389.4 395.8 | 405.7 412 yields -0.18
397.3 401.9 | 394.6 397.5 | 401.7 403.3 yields -0.15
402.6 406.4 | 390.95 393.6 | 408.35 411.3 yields -0.06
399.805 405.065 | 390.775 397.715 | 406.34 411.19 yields -0.21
